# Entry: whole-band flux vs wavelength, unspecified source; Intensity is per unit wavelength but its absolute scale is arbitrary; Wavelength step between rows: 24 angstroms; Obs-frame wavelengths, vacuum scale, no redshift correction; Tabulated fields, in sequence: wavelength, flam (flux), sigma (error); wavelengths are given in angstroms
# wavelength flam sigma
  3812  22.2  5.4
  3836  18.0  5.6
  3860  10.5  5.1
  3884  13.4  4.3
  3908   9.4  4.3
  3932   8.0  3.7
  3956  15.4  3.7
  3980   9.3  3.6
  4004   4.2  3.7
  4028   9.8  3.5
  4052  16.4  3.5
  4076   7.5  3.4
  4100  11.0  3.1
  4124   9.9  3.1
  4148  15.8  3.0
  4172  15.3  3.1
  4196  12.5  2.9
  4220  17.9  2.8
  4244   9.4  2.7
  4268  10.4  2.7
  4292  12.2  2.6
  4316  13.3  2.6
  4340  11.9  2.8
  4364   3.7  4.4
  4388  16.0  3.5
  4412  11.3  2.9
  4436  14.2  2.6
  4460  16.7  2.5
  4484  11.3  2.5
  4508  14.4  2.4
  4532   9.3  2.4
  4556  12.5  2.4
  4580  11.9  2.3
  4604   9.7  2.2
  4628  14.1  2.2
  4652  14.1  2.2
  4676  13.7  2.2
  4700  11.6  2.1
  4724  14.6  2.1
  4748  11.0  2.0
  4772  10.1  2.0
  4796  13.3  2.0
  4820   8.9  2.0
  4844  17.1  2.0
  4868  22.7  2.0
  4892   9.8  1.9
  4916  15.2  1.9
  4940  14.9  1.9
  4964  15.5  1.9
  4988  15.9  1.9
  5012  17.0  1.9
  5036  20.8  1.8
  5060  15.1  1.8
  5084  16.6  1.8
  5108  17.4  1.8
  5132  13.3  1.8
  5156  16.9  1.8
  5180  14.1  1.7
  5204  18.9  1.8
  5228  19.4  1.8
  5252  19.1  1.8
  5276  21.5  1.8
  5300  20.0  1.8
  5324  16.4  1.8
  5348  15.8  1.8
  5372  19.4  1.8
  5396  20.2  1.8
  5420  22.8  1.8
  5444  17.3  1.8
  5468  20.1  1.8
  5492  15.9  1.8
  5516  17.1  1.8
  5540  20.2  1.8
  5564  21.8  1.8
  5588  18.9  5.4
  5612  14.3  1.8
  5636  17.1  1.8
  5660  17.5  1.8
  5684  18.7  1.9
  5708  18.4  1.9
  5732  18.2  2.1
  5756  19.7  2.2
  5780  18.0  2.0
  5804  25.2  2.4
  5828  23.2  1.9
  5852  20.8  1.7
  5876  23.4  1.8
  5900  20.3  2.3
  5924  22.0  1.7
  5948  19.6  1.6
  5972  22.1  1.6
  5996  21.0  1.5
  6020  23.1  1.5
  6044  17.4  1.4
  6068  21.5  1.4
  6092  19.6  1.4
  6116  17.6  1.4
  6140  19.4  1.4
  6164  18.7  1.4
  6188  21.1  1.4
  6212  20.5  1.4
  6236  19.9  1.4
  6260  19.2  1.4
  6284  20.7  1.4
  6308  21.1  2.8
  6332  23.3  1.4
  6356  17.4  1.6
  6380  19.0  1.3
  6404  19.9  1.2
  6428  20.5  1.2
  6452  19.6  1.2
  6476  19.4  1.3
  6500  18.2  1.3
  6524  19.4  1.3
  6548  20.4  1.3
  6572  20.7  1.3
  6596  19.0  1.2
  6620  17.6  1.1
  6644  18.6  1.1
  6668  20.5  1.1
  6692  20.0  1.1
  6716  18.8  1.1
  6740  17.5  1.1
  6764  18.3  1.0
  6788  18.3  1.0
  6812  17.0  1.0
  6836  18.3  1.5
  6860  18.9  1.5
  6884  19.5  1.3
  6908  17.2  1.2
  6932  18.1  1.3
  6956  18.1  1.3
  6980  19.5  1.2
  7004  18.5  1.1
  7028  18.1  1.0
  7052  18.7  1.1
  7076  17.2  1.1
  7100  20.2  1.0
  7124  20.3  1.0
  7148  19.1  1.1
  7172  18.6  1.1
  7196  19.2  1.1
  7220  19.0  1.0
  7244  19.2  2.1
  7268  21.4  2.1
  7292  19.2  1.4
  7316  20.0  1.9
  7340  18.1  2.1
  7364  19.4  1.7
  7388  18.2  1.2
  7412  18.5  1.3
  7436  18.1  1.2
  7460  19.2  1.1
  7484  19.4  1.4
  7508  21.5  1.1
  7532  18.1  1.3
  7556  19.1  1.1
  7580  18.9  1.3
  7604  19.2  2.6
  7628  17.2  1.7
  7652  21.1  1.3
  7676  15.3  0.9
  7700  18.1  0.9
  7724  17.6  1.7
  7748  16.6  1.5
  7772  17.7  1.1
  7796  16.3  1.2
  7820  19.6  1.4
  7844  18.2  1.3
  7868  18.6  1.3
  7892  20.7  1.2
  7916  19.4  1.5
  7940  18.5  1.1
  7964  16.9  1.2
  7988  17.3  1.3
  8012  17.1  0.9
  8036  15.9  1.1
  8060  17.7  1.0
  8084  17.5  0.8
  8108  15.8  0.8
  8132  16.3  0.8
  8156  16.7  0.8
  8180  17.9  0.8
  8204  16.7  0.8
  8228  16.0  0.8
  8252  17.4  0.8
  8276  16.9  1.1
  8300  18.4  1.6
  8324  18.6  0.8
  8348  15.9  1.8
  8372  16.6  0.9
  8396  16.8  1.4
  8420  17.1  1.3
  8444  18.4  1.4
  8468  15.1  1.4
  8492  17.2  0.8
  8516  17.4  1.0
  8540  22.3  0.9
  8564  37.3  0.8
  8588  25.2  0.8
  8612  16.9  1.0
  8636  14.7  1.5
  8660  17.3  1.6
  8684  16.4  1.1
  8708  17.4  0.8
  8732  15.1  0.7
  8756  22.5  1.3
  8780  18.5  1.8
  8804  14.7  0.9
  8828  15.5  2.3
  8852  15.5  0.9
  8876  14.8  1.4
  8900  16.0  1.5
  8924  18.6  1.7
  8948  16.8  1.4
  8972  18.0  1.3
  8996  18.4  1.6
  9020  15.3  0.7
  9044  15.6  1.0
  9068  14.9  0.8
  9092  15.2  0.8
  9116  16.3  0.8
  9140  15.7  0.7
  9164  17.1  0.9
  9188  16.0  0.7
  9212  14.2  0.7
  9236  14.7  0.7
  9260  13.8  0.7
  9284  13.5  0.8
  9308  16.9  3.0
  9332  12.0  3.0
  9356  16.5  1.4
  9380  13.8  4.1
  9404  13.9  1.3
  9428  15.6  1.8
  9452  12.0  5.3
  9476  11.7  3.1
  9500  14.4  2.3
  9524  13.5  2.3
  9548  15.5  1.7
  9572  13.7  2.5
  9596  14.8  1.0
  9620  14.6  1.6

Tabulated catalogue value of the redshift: 0.30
